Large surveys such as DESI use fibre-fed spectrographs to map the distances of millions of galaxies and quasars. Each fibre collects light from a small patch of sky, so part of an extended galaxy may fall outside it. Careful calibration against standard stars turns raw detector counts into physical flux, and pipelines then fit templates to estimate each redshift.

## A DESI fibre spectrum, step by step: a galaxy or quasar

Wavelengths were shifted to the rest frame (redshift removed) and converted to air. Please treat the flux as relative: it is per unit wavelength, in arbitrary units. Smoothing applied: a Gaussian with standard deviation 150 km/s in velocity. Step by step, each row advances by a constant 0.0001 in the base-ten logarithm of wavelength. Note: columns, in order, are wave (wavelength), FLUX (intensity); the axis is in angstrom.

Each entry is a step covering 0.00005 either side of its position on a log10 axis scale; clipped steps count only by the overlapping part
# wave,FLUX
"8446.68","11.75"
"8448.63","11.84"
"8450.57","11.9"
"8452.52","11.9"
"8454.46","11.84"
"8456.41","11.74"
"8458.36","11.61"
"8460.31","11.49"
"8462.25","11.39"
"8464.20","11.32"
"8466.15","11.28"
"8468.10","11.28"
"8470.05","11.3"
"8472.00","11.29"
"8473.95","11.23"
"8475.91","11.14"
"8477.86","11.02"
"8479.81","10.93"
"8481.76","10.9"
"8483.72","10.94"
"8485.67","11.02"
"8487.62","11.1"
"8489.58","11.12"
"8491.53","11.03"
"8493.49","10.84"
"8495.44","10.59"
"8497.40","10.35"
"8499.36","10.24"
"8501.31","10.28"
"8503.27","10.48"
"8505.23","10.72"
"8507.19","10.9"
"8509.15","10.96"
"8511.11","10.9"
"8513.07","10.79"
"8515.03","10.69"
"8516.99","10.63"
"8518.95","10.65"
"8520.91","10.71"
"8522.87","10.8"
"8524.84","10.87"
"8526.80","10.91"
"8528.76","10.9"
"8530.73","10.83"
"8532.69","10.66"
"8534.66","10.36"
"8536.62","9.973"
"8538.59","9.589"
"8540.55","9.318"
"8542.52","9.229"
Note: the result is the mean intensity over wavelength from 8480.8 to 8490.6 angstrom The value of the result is 11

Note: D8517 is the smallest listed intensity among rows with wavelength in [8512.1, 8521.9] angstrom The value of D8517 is 10.63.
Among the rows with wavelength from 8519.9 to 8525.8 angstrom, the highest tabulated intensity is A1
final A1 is 10.87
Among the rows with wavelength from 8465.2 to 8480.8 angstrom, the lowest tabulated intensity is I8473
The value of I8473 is 10.93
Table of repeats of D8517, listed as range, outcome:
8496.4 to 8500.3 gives 10.24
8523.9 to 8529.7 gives 10.87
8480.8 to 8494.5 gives 10.84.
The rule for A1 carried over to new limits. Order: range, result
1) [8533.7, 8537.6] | 10.36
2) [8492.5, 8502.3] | 10.84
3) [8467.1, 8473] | 11.3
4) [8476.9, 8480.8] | 11.02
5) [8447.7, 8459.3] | 11.9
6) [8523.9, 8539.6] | 10.91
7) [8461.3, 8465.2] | 11.39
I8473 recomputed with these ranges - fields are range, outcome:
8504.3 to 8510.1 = 10.72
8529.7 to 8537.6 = 9.973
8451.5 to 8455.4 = 11.84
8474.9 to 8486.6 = 10.9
